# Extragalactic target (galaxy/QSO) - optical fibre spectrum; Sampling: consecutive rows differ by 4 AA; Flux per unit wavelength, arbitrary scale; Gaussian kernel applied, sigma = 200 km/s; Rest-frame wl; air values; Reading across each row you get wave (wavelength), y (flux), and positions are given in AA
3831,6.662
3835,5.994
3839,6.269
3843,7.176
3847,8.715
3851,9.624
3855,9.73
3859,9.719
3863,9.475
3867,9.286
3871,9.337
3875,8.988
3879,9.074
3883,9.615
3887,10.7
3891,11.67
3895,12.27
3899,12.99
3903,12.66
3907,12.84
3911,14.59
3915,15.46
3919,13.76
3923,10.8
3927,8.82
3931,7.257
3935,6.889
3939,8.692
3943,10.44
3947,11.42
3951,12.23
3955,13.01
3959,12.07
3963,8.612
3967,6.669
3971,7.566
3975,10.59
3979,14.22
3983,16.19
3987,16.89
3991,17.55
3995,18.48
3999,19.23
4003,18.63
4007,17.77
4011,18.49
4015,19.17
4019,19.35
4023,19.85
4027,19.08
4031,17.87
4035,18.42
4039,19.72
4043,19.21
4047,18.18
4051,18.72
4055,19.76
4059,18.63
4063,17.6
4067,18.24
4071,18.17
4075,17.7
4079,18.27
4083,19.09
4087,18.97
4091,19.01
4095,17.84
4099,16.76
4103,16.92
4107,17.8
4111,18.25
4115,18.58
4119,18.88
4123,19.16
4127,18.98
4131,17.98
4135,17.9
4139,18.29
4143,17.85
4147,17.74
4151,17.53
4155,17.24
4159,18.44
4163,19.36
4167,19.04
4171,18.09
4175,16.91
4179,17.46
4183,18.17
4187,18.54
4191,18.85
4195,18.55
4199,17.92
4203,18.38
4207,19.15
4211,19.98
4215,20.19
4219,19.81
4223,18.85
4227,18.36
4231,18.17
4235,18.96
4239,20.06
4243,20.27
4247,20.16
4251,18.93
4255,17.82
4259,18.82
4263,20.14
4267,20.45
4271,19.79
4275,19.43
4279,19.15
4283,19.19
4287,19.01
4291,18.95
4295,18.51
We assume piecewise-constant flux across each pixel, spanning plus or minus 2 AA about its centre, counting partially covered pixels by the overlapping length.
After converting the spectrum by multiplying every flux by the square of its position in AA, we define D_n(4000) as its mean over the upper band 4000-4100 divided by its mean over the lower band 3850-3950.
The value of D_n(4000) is 1.9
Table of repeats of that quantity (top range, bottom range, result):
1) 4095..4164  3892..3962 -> 1.74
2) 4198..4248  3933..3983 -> 2.10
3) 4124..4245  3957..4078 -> 1.20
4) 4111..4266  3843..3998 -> 1.88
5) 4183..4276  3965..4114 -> 1.20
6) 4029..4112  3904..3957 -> 1.75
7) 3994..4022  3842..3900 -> 2.03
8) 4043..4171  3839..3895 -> 2.18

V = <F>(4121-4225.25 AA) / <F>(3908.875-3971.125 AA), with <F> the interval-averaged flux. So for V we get 1.7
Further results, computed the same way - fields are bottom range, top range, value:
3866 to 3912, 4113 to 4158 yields 1.63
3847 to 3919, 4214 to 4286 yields 1.75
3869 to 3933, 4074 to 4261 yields 1.64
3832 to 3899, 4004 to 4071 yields 2.01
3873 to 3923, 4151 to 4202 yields 1.52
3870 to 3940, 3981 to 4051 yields 1.69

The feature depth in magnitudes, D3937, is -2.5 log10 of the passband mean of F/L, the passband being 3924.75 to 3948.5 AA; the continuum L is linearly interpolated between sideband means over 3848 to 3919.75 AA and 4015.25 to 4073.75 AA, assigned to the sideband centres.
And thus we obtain 0.47 mag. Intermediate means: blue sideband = 11.1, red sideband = 18.8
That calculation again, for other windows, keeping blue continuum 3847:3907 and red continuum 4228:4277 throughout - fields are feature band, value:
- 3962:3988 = 0.12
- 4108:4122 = -0.15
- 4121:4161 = -0.09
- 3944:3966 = 0.10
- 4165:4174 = -0.06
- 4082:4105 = -0.16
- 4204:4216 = -0.07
